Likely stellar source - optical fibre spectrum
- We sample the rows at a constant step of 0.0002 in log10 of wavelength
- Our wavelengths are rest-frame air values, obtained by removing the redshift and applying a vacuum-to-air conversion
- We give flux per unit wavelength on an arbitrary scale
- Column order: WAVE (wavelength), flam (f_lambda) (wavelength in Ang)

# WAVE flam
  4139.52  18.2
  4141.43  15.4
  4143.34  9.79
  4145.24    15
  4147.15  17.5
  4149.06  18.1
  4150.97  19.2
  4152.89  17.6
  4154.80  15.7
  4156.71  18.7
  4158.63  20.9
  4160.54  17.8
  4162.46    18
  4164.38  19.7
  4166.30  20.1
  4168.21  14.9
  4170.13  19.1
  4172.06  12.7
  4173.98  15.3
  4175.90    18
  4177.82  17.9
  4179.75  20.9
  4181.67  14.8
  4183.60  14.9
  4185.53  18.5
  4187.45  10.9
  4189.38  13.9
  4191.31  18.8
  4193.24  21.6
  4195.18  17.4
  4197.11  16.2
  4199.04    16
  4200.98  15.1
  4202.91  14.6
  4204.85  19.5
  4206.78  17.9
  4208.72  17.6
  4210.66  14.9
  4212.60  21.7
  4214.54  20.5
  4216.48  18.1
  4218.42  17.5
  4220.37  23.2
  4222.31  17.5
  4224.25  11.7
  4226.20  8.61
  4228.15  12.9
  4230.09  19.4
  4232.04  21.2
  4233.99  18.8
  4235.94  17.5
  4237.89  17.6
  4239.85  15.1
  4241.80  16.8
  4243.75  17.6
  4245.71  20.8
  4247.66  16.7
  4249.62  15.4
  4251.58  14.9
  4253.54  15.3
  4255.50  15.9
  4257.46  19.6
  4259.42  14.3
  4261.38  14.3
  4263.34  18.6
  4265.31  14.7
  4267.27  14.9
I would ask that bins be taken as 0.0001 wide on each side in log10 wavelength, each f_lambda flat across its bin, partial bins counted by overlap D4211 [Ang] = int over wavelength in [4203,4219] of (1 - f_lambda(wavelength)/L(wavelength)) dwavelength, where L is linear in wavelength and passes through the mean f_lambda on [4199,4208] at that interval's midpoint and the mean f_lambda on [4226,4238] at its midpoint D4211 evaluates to -1.4 Ang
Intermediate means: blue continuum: 16.7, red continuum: 17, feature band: 18.3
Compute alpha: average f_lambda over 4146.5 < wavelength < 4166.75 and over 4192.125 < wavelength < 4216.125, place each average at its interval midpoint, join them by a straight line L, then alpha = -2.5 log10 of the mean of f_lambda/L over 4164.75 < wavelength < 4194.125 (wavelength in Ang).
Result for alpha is 0.08 mag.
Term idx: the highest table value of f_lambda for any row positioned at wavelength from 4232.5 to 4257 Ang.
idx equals 20.8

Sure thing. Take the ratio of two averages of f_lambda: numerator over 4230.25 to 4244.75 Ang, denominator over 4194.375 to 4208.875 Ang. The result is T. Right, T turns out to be 1.1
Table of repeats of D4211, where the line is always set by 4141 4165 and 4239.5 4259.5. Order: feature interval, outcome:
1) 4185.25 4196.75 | 0.2 Ang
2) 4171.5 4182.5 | 0.2 Ang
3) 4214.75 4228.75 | 0.7 Ang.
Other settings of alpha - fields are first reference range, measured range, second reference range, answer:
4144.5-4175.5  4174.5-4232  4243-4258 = 0.018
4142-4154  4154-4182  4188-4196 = -0.058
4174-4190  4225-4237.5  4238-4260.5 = 0.009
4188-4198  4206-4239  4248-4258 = -0.046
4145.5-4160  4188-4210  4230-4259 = 0.046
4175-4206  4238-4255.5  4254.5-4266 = -0.013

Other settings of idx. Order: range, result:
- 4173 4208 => 21.6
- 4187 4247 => 23.2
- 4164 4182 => 20.9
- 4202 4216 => 21.7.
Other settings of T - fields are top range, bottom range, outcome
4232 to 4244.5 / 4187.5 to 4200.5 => 1.05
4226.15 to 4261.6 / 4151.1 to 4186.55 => 0.95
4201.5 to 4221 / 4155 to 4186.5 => 1.05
